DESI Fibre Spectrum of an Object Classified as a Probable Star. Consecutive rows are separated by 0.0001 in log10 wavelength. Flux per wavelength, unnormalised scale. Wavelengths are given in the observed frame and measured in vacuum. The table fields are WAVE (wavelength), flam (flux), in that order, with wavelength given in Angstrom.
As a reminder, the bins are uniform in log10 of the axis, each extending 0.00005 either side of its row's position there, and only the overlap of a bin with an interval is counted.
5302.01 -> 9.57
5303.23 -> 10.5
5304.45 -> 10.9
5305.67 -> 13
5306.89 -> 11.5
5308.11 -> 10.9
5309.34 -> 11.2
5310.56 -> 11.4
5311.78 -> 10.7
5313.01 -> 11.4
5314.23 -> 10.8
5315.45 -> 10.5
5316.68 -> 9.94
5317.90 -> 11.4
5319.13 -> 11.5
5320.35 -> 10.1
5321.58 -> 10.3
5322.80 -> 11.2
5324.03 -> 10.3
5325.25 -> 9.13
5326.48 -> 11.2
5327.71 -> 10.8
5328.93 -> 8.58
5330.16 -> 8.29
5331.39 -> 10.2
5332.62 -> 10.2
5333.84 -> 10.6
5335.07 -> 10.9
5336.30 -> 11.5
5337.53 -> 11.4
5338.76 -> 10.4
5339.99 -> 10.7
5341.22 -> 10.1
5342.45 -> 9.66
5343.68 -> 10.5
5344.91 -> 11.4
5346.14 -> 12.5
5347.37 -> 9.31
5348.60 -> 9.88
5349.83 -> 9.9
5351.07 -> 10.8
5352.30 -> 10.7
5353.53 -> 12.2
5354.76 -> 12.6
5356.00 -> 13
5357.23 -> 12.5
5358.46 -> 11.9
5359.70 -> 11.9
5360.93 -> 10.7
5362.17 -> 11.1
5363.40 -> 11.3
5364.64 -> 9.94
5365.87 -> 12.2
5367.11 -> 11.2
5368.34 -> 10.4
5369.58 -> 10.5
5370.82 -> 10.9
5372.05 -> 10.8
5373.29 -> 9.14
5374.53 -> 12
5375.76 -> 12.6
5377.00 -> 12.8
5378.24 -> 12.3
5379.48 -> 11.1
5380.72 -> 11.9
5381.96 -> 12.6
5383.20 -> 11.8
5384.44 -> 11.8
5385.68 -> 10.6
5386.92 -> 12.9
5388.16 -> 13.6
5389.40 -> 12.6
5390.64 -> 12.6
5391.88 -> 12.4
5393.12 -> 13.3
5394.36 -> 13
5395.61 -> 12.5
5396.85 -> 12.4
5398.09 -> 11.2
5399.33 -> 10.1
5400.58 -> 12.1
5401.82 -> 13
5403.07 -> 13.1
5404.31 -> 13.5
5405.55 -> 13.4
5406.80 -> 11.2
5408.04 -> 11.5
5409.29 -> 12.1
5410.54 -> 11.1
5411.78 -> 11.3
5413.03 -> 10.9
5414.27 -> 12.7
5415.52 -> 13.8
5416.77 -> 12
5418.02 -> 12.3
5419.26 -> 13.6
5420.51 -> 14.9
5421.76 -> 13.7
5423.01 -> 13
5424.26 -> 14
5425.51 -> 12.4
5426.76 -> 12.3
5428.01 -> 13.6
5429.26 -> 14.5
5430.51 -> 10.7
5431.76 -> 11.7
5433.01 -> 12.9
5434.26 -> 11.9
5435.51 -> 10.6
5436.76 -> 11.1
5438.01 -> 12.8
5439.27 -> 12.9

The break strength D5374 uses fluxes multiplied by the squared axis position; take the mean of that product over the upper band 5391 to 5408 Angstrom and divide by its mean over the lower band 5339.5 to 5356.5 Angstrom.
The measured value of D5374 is 1.15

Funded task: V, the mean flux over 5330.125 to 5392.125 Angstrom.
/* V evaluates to 11.3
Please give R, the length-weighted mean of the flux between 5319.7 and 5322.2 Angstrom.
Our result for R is 10.2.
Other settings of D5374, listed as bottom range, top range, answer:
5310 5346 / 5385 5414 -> 1.19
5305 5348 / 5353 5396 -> 1.13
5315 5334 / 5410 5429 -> 1.29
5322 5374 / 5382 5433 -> 1.18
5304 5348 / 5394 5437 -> 1.20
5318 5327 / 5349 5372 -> 1.08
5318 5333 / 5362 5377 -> 1.11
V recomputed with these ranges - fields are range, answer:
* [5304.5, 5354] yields 10.7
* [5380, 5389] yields 12.2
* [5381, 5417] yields 12.2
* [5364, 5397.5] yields 11.8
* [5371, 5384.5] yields 11.7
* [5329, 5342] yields 10.3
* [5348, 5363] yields 11.4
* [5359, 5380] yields 11.2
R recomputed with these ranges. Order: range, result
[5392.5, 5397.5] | 12.8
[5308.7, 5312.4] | 11.1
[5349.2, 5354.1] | 10.9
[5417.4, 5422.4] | 13.6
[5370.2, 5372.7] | 10.8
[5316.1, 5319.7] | 10.9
